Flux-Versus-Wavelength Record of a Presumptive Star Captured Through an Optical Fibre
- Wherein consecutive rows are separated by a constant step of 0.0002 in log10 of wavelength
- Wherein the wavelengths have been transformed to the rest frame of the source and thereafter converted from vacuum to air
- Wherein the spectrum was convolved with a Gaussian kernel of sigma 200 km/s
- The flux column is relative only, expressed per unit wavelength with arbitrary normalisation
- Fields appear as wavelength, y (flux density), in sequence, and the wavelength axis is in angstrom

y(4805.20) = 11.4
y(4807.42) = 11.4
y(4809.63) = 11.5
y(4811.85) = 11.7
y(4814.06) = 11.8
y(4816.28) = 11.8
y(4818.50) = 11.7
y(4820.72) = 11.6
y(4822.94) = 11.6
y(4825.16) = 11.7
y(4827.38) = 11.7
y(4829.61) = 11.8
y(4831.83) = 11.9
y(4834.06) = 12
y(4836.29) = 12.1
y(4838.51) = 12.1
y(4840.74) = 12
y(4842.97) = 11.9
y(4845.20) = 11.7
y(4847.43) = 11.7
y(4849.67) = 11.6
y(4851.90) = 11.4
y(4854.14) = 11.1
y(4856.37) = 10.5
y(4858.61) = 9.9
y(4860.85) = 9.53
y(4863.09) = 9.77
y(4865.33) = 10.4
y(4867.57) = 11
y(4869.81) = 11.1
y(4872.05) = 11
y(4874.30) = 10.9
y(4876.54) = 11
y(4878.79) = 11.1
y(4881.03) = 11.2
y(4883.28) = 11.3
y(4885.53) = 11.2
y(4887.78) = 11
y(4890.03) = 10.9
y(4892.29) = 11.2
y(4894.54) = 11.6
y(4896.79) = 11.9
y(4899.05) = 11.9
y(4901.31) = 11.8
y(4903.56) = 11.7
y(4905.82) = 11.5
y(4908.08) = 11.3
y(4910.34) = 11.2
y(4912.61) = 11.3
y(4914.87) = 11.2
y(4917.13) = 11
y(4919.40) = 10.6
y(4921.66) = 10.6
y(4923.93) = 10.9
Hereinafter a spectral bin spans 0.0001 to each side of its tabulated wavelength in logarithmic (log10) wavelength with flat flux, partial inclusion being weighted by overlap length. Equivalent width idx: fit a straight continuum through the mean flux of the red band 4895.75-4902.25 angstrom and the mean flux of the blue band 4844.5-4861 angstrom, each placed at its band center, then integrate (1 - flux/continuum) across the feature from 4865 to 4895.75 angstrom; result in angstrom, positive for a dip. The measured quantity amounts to 1.1 angstrom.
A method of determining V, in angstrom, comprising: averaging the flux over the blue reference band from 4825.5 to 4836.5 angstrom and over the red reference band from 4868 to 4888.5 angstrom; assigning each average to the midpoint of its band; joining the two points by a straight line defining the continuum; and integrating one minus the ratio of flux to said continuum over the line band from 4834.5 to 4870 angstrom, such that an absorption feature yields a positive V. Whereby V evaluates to 1.2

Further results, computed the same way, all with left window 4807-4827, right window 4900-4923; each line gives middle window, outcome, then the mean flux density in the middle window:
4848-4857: 0.22 angstrom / 11.2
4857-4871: 1.40 angstrom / 10.3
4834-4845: -0.42 angstrom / 12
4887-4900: -0.13 angstrom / 11.4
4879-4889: 0.16 angstrom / 11.2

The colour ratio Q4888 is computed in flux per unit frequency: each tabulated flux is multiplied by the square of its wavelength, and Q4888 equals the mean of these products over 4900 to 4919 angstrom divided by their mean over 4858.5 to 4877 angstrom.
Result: 1.1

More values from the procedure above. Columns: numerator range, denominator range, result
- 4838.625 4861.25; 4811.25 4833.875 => 0.97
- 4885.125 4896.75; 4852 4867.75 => 1.10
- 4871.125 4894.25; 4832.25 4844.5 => 0.94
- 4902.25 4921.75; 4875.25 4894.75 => 1.02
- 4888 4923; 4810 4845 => 0.99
